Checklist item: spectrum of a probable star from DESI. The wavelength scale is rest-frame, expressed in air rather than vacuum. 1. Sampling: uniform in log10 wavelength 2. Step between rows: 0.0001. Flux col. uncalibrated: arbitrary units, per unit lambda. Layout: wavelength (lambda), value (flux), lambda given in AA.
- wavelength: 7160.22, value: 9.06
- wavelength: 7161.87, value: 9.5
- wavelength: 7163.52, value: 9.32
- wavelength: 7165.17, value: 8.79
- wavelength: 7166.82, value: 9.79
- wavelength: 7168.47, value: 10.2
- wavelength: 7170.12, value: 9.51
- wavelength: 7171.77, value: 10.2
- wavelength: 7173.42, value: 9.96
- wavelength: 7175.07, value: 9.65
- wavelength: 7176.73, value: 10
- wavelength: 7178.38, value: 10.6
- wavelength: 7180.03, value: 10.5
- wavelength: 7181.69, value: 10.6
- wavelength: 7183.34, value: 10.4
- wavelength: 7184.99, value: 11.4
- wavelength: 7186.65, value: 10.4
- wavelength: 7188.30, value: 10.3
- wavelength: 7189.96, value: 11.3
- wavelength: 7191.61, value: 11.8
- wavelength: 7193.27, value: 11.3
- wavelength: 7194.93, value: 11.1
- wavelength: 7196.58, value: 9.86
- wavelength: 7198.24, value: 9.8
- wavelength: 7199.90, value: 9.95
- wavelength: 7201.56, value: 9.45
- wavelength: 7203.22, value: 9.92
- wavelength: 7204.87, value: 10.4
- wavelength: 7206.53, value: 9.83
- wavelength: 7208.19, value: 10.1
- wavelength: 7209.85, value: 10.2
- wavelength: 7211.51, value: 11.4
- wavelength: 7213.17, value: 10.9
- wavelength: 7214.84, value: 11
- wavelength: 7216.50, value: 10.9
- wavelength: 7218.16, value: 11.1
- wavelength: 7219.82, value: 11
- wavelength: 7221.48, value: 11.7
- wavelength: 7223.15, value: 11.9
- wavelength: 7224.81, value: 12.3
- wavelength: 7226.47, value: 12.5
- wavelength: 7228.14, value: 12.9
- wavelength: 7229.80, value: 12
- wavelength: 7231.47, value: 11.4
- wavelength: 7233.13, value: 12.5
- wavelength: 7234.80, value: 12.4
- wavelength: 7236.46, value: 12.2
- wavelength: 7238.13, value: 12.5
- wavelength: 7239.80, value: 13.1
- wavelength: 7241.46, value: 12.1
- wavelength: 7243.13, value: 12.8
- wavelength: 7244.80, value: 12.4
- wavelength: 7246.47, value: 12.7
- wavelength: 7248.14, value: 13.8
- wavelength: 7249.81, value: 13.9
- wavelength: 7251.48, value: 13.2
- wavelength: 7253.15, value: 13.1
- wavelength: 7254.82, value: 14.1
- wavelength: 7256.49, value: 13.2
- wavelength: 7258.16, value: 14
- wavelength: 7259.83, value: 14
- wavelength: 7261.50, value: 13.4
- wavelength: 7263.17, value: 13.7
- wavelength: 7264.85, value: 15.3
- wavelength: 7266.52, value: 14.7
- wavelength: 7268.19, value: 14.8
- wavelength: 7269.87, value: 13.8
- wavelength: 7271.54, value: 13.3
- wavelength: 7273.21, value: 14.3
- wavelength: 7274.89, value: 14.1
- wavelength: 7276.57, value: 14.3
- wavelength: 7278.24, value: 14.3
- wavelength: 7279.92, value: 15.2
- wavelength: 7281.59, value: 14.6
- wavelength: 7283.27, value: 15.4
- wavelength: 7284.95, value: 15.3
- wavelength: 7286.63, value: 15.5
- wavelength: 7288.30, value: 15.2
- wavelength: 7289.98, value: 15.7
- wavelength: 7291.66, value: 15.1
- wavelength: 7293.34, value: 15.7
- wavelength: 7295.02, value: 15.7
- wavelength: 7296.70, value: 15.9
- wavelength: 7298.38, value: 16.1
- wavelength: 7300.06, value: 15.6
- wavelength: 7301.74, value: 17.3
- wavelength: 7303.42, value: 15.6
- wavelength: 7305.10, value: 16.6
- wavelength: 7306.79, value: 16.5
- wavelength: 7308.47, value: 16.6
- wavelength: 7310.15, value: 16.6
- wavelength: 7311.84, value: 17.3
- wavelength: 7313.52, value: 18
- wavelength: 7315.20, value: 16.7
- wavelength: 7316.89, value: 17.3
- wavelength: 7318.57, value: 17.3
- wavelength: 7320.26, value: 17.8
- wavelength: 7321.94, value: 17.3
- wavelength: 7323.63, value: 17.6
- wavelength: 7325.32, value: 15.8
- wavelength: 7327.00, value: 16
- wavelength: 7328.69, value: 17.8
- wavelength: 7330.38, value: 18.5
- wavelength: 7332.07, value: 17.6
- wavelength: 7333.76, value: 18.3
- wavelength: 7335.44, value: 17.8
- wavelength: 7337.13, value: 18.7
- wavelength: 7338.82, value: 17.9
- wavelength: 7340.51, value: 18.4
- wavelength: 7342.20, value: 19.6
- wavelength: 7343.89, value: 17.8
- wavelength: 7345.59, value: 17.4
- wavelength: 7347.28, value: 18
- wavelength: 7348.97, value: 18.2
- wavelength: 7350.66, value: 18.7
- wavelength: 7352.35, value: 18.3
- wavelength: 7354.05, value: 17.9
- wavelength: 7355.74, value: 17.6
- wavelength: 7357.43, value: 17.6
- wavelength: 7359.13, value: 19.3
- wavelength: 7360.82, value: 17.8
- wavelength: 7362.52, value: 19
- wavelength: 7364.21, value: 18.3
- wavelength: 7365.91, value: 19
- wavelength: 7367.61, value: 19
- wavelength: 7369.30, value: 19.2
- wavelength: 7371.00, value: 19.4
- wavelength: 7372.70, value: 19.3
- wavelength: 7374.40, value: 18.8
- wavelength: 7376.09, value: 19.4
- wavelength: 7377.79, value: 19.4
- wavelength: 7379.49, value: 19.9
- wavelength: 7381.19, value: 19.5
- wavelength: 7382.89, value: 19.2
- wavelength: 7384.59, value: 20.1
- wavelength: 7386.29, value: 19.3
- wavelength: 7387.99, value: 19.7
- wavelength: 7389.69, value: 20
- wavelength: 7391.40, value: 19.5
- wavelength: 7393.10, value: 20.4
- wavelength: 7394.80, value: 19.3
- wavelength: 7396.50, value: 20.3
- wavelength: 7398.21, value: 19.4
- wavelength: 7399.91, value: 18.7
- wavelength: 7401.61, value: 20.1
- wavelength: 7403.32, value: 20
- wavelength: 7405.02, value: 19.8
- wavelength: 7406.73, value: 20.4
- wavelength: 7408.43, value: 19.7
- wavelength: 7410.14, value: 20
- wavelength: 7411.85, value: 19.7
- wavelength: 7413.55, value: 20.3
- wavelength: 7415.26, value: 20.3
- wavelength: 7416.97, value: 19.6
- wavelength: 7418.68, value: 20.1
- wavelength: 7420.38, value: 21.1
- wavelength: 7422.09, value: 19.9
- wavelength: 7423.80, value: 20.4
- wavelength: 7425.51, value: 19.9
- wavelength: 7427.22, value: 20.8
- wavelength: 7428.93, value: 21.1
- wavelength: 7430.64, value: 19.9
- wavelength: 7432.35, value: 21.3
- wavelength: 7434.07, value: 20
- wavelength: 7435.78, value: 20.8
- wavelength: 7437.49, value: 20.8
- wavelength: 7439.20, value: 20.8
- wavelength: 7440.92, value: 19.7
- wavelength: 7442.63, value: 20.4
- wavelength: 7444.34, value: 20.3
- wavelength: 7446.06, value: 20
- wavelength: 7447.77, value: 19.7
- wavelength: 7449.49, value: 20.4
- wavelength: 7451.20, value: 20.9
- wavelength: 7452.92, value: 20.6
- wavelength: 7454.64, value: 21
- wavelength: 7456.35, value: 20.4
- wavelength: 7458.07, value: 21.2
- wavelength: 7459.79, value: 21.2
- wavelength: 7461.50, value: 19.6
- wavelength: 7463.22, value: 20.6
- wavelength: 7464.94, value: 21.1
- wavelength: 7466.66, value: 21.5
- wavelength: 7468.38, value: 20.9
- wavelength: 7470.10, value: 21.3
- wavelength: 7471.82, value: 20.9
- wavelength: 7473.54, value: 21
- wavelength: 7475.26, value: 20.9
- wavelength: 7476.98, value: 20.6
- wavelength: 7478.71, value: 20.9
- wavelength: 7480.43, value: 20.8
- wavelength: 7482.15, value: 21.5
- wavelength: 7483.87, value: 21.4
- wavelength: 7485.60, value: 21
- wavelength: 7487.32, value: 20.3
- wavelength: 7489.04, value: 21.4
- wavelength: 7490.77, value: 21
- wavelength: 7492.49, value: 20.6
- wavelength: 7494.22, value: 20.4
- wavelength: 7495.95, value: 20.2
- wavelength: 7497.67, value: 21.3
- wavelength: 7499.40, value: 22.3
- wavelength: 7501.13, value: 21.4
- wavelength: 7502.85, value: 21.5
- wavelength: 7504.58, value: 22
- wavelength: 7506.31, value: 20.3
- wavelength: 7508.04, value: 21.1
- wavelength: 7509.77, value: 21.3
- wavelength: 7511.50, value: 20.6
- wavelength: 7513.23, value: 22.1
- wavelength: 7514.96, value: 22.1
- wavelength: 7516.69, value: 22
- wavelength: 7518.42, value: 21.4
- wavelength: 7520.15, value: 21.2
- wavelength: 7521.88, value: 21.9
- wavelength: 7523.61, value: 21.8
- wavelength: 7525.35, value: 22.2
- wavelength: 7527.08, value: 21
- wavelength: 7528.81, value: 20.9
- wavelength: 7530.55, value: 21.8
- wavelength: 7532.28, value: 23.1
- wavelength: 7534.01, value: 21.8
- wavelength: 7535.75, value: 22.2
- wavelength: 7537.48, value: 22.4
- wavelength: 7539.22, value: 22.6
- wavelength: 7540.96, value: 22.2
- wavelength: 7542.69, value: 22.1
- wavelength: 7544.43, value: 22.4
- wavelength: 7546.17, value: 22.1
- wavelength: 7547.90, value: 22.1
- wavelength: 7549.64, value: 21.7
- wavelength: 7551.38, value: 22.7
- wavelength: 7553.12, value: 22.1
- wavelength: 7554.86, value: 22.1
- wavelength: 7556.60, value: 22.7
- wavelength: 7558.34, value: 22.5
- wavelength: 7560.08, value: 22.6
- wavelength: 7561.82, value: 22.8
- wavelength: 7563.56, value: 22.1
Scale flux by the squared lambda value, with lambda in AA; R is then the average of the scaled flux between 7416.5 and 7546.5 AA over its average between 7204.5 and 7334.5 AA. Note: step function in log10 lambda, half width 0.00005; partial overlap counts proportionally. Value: 1.56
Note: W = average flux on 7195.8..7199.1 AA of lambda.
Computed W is 9.82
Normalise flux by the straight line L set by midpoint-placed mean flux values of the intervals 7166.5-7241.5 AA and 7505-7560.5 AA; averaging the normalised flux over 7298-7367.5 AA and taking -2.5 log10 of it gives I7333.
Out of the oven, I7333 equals -0.16 mag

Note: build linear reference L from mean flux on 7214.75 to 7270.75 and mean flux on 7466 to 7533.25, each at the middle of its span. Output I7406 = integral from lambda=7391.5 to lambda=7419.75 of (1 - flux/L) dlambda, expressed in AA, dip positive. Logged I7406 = -2.6 AA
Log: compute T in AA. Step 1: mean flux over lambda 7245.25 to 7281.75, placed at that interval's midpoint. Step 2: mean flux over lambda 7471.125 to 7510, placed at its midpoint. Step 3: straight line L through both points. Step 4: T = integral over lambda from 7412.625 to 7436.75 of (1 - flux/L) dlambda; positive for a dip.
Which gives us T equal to -1.8 AA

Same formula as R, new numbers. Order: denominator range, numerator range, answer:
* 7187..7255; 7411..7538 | 1.93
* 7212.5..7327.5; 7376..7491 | 1.48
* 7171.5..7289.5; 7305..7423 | 1.58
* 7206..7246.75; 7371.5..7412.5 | 1.75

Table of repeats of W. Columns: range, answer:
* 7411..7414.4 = 20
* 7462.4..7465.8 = 20.8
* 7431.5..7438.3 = 20.7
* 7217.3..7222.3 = 11.3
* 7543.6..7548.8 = 22.2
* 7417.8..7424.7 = 20.4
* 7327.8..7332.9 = 17.9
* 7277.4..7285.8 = 15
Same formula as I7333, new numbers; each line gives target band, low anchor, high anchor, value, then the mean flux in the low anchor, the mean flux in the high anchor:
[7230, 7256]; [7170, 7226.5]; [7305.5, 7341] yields 0.023 mag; 10.7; 17.4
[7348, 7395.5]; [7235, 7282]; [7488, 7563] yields -0.117 mag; 13.7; 21.8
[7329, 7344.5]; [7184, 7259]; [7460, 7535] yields -0.167 mag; 11.7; 21.2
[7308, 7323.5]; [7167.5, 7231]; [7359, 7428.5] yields -0.076 mag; 10.7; 19.7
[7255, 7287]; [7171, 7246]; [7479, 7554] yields -0.087 mag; 11.1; 21.6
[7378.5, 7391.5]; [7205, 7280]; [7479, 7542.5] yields -0.133 mag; 12.7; 21.5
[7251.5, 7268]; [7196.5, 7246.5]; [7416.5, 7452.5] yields -0.075 mag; 11.4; 20.4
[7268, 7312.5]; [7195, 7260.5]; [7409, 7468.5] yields -0.074 mag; 11.8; 20.5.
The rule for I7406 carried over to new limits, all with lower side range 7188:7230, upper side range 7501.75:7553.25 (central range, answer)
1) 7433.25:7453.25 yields -1.5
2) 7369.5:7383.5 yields -2.3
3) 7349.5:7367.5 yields -2.6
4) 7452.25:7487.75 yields -1.9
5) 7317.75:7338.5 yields -3.5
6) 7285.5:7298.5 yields -1.7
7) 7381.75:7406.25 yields -3.5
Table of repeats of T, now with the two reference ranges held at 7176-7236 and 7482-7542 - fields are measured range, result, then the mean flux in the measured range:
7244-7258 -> -0.9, 13.3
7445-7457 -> -0.6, 20.4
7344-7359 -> -1.9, 18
